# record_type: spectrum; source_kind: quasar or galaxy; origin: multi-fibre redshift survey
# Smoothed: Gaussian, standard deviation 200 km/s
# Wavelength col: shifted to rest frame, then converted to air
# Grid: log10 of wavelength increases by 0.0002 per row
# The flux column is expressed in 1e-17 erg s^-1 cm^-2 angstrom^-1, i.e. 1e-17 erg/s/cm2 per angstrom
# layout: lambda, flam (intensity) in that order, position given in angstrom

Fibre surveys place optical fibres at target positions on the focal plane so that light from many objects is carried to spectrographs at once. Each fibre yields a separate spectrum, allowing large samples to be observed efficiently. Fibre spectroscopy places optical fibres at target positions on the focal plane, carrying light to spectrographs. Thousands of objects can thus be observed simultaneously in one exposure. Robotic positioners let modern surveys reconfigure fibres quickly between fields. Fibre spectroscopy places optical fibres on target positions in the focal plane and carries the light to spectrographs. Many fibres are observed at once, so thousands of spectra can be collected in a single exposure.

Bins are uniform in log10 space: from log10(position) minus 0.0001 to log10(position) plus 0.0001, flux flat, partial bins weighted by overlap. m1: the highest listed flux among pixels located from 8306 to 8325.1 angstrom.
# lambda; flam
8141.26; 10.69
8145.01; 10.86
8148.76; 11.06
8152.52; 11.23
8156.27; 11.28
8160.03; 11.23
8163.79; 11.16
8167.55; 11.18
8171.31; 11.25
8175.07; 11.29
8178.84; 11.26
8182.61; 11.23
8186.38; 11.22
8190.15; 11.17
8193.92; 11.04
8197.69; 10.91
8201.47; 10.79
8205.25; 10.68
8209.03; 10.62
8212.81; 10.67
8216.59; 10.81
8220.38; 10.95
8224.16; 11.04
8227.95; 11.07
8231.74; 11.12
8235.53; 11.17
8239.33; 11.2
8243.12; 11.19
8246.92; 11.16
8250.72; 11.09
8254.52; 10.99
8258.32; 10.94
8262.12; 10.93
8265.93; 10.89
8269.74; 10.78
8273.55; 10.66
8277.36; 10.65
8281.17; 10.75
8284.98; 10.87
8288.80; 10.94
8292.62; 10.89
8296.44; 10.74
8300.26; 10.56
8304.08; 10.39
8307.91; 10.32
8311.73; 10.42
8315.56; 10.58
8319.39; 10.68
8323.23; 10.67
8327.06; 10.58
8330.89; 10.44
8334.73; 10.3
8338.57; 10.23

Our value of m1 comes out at 10.68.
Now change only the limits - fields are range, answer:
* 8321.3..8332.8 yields 10.67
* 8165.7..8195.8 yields 11.29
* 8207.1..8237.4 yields 11.17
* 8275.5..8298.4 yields 10.94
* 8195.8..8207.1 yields 10.91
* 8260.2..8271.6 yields 10.93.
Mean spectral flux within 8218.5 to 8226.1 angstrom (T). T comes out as 11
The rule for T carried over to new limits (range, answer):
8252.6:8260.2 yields 11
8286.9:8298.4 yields 10.9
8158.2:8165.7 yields 11.2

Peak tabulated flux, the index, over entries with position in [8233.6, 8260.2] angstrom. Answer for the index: 11.2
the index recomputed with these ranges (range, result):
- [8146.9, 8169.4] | 11.28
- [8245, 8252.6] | 11.16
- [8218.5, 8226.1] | 11.04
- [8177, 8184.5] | 11.26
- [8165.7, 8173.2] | 11.25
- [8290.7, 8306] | 10.89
